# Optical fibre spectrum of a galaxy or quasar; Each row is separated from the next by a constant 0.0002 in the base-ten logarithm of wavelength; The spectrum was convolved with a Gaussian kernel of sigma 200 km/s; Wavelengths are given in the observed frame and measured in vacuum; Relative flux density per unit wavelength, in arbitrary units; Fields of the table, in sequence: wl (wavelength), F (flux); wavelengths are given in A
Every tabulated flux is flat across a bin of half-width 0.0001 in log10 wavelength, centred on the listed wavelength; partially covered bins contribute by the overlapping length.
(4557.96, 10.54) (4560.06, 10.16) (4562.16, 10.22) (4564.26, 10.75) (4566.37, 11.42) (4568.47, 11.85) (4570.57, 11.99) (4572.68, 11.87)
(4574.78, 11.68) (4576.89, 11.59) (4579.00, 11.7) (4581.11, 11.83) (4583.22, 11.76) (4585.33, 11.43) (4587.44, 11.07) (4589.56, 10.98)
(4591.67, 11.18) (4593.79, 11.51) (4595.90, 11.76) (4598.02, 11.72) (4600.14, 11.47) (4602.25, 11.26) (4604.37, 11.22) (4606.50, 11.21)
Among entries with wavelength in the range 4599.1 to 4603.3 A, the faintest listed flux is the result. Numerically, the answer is 11.26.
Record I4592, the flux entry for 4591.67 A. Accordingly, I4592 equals 11.18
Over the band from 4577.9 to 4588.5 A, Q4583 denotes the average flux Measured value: 11.6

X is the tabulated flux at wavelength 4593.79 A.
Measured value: 11.51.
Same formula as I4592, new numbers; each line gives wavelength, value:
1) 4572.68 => 11.87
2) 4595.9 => 11.76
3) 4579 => 11.7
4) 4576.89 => 11.59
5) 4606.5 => 11.21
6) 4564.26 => 10.75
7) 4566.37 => 11.42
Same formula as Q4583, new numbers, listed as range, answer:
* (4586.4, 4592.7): 11.1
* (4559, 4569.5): 10.9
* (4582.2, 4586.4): 11.6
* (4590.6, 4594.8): 11.3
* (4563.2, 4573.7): 11.6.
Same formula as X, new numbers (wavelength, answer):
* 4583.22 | 11.76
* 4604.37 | 11.22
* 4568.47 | 11.85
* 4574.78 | 11.68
